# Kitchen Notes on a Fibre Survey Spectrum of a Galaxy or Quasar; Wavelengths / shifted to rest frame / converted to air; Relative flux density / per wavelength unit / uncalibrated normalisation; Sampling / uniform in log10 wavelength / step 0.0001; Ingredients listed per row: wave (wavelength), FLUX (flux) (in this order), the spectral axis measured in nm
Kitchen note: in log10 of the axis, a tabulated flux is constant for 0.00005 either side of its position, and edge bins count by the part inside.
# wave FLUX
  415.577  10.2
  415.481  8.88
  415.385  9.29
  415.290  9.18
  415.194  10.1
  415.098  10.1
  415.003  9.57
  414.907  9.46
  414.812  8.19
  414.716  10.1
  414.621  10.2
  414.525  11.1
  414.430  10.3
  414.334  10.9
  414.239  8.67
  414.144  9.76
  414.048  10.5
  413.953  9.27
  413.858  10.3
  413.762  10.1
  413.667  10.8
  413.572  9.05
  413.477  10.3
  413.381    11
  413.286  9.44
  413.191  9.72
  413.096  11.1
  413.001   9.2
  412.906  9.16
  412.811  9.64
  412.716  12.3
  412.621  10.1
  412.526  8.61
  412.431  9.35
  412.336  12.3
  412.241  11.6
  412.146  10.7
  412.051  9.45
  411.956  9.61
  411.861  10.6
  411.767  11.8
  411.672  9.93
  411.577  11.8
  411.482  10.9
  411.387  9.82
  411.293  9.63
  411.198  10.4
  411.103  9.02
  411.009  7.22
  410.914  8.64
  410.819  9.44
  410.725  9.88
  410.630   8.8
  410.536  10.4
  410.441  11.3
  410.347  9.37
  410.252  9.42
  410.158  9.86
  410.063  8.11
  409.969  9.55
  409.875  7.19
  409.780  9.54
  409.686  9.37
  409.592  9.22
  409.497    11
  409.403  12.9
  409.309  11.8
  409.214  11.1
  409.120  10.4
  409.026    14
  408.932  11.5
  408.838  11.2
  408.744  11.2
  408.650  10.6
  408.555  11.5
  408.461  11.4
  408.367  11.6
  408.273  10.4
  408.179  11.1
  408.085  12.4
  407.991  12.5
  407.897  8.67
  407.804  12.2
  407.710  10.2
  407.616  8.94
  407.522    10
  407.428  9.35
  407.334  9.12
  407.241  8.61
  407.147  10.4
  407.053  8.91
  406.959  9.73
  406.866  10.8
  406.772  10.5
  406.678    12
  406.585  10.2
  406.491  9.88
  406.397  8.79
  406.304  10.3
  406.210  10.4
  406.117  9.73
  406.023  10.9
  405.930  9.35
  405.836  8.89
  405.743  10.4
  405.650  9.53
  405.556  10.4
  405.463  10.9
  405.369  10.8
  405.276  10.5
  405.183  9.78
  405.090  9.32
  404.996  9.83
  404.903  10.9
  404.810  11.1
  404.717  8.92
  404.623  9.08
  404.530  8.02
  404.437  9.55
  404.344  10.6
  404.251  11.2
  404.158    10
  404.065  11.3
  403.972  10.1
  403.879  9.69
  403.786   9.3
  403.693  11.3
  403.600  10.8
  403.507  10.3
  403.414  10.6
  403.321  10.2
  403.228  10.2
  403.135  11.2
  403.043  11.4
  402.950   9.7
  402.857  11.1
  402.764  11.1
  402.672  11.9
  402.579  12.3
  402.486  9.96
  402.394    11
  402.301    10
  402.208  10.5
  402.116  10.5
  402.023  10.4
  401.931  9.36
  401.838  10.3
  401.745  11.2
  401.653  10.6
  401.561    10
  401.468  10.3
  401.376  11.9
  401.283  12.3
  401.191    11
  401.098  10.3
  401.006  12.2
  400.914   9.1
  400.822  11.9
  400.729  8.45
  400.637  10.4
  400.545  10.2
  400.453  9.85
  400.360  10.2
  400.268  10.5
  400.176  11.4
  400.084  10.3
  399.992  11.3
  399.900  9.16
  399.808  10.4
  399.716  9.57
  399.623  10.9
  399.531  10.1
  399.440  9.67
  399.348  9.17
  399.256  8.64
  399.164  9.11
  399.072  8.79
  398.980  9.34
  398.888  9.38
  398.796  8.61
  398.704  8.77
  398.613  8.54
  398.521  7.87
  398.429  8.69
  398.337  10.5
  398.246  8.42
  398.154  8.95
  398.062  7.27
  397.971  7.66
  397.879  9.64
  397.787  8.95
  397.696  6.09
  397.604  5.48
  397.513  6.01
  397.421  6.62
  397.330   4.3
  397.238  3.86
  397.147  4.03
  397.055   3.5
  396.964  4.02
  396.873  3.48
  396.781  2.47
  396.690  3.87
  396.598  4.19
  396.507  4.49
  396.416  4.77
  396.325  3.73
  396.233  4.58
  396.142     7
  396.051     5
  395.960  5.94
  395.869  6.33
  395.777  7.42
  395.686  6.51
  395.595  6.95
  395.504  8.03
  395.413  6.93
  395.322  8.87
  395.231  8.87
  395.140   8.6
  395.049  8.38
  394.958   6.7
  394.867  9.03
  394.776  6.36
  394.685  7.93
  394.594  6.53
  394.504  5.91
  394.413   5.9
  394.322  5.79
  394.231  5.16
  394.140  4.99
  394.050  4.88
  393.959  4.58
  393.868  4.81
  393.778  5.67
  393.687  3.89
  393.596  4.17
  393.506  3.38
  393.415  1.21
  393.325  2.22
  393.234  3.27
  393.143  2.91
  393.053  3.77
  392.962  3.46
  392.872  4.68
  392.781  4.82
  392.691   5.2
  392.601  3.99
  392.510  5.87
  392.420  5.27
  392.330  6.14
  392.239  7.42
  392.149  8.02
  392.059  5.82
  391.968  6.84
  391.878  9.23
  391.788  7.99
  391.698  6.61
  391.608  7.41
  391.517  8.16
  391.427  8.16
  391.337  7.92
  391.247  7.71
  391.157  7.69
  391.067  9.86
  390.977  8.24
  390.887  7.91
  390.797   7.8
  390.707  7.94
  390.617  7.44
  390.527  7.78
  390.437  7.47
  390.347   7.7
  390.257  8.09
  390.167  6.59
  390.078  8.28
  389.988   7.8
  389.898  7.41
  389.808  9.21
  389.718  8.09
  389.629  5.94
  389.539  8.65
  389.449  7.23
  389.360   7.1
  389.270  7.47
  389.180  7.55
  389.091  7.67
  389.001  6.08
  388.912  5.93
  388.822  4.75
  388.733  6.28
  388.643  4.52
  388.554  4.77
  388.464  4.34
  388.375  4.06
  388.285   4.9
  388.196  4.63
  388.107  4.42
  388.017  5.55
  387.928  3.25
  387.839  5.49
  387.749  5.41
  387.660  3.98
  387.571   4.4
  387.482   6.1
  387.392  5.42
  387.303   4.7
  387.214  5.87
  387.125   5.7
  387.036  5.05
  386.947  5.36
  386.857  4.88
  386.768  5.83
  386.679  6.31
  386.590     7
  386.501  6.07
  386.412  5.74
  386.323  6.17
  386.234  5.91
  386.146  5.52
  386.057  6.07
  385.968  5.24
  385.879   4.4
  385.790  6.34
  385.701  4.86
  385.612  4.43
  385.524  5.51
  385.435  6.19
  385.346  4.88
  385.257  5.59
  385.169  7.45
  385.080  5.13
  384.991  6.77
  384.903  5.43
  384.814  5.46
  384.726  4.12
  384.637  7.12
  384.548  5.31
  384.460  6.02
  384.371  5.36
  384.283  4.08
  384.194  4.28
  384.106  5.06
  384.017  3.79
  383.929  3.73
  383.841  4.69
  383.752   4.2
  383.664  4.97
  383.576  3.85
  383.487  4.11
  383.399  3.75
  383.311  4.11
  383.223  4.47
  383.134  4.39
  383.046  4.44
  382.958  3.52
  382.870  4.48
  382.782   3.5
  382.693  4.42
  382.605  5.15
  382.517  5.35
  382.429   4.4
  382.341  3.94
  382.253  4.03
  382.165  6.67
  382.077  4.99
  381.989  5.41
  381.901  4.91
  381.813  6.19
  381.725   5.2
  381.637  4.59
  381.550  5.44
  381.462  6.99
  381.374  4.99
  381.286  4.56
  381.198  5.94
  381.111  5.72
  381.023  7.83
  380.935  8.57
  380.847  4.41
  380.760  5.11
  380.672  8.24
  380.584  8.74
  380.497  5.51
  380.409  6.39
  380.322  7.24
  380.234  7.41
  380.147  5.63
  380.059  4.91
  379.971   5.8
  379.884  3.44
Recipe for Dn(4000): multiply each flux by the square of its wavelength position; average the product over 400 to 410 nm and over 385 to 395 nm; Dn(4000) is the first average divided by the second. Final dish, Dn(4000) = 1.87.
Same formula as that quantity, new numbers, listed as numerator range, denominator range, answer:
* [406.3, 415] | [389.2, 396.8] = 1.75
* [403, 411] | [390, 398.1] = 1.78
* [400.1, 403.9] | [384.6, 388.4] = 2.12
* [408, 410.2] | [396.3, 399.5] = 1.65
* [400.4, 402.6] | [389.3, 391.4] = 1.43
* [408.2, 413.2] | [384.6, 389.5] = 2.08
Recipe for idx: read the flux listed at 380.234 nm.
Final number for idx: 7.41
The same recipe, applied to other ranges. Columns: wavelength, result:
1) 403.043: 11.4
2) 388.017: 5.55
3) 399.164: 9.11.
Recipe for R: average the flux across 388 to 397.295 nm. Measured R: 6.1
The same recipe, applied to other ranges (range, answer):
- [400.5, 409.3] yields 10.5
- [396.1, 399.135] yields 6.5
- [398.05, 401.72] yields 9.89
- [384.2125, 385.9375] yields 5.48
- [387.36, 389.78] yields 5.73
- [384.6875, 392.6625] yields 6.32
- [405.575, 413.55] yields 10.2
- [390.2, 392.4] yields 7.69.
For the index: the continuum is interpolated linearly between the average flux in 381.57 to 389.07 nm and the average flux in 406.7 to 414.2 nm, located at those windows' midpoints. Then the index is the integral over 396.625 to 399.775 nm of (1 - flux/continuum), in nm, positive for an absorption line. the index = 0.15 nm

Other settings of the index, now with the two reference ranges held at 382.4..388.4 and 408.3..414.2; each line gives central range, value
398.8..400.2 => -0.33 nm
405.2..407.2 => -0.20 nm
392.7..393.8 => 0.50 nm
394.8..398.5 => 0.45 nm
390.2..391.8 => -0.44 nm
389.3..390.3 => -0.29 nm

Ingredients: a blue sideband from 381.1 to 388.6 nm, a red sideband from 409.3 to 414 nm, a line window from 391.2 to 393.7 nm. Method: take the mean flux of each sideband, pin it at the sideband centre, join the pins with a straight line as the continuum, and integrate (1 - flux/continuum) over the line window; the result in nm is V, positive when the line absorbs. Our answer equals 0.33 nm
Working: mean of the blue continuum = 5.09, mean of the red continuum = 9.99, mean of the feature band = 5.57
